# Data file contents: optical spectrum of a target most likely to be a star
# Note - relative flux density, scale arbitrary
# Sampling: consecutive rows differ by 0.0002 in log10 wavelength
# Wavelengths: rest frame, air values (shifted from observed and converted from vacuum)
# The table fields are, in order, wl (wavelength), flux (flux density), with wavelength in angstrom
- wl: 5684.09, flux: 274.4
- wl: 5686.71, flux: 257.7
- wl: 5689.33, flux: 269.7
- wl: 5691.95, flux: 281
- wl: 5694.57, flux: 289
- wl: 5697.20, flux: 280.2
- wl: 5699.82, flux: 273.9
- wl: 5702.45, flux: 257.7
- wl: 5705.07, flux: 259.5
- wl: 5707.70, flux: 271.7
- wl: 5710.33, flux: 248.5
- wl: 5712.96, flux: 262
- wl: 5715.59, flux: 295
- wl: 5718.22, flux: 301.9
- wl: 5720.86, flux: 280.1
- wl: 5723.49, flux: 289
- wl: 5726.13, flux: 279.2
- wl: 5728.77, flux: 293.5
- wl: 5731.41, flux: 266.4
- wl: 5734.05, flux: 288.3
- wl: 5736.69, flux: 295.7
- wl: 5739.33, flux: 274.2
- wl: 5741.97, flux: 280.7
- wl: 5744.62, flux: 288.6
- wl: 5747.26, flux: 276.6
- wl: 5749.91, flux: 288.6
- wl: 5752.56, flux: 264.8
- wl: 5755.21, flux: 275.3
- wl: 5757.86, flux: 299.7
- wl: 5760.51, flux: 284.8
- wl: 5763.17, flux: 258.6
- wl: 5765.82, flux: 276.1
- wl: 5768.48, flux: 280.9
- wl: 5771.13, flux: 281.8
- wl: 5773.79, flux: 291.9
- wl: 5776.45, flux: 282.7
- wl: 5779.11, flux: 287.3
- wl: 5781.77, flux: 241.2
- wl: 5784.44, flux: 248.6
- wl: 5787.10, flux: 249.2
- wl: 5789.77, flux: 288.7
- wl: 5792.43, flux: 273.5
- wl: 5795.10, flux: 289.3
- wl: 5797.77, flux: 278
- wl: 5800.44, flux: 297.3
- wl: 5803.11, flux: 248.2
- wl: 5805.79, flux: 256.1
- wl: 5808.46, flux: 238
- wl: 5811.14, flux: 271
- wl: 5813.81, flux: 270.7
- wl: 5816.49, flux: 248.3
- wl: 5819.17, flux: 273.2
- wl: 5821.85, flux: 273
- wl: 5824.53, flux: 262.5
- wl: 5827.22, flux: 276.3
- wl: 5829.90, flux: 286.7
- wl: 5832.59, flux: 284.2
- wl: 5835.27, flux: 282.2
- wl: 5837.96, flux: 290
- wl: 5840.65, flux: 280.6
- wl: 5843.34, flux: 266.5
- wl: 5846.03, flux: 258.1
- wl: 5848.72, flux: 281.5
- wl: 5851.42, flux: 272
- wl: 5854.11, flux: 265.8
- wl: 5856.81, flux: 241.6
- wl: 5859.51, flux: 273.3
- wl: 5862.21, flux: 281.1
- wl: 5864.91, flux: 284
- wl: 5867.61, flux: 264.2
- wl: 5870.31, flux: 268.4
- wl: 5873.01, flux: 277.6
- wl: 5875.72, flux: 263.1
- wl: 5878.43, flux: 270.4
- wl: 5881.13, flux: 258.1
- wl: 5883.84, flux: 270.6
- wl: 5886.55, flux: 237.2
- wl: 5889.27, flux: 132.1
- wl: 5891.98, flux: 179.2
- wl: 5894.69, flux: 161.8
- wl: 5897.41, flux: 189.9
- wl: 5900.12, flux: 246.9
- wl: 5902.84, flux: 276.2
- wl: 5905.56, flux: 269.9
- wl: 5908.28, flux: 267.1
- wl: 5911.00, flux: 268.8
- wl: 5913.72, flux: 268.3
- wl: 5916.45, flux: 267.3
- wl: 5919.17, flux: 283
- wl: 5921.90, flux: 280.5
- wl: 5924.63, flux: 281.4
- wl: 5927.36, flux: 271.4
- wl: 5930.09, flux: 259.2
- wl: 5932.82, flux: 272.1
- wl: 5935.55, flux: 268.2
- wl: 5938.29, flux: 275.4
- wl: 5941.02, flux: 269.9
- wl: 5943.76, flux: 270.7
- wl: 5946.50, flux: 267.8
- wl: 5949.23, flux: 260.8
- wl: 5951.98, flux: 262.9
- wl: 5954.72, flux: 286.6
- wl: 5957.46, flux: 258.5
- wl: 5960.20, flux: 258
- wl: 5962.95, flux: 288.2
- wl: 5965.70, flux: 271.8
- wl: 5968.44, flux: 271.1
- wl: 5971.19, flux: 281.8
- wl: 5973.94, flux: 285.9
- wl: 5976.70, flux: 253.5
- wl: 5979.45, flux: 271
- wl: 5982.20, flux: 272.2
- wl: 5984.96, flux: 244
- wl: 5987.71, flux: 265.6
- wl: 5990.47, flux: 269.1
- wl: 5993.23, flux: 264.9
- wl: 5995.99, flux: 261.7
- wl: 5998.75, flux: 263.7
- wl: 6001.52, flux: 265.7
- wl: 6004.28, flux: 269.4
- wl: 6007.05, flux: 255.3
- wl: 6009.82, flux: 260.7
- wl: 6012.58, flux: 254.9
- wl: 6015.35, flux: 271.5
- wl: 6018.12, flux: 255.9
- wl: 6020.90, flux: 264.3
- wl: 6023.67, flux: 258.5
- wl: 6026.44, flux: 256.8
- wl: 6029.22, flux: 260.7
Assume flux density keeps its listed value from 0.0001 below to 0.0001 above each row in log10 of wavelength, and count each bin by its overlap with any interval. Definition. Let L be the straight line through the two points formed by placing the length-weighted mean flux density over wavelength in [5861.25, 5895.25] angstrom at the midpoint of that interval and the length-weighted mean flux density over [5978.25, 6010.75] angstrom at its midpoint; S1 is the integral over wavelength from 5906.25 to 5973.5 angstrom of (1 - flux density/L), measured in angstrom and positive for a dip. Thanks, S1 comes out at -4.6 angstrom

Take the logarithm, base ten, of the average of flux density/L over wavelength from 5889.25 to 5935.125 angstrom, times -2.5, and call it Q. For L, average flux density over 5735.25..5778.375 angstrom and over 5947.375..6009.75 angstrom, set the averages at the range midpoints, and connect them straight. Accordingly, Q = 0.09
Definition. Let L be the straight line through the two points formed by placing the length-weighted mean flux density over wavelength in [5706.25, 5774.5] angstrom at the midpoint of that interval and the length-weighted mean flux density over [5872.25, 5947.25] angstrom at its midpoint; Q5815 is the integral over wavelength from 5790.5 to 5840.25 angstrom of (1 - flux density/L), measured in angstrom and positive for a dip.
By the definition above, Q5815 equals -0.8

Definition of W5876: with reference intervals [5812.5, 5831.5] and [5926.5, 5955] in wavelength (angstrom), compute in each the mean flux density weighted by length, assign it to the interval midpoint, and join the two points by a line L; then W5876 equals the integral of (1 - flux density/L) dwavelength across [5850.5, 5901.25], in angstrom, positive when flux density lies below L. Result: 4.9 angstrom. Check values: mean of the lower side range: 270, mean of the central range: 244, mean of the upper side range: 269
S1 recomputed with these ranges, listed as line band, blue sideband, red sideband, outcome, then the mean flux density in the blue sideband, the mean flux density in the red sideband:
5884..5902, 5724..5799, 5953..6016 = 4.8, 278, 267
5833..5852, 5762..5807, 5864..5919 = -1.3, 272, 247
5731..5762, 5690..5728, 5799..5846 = -0.9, 276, 271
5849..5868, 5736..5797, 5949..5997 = 0.2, 277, 268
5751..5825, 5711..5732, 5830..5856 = 2.0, 283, 275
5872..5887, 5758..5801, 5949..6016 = 0.4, 276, 267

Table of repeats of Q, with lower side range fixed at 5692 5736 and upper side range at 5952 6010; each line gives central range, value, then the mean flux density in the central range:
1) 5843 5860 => 0.03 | 265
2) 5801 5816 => 0.06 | 258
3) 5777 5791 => 0.04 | 264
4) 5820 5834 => -0.01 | 276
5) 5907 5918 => 0.01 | 268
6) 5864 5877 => 0.00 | 271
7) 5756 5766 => -0.02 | 280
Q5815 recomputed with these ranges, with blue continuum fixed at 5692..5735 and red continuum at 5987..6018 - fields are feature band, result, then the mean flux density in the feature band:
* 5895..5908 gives 1.3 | 241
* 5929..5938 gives 0.0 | 268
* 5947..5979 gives -0.6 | 271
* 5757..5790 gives 0.1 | 274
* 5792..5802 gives -0.4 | 285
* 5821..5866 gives -0.5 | 274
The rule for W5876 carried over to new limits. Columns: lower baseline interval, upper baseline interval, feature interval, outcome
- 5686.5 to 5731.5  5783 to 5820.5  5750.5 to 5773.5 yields -0.7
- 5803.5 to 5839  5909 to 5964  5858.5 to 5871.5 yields -0.2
